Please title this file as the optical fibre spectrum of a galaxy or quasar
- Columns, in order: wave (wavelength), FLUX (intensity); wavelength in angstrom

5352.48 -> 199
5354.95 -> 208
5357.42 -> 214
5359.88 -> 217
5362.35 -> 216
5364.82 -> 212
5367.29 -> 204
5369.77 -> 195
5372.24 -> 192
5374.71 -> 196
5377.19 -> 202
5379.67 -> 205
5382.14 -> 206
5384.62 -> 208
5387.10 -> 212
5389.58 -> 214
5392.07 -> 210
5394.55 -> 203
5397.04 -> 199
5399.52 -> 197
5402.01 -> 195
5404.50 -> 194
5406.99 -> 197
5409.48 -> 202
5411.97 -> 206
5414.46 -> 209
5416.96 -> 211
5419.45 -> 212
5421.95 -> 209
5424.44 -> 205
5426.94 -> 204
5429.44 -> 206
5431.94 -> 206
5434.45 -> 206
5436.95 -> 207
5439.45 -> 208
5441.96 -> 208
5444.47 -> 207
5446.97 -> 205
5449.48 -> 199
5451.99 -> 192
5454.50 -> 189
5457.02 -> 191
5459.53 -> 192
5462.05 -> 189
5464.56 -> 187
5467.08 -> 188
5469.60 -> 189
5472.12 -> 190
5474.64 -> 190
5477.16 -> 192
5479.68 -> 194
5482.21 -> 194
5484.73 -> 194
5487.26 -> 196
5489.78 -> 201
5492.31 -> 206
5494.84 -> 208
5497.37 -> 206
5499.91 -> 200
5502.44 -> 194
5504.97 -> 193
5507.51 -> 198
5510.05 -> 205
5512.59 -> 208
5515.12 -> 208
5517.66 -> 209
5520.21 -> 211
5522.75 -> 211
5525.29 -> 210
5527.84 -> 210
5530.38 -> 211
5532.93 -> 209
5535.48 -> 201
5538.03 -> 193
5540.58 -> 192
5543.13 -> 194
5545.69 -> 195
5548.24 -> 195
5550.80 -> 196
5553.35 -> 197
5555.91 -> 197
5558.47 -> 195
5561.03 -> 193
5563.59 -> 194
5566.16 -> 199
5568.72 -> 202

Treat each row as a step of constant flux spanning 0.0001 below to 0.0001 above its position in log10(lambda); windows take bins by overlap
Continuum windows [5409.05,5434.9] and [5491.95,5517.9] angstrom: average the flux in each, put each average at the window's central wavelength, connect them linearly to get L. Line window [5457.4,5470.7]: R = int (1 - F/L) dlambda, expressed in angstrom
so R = 1.0 angstrom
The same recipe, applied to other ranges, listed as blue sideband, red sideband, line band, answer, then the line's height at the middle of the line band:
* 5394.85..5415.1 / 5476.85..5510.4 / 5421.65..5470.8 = 0.0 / 199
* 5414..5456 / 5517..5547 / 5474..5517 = 1.0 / 204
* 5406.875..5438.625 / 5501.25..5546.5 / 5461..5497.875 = 1.8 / 205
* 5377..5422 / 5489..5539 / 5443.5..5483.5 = 2.3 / 205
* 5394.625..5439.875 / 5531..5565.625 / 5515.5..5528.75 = -0.8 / 198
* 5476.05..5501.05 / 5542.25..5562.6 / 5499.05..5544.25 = -1.4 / 197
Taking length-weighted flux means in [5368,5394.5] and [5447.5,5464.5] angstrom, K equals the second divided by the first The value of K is 0.94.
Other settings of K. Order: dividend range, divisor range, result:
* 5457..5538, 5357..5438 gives 0.97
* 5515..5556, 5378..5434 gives 0.99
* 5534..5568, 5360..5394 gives 0.95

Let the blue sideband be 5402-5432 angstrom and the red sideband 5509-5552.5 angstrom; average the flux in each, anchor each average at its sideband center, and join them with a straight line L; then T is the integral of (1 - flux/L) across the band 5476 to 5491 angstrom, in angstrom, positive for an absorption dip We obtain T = 0.6 angstrom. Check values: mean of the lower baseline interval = 205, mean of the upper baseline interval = 203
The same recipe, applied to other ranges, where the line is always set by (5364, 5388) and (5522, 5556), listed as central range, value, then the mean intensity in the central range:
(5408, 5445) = -0.9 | 207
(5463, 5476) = 0.8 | 189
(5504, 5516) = -0.1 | 202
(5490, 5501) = -0.2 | 205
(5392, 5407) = 0.3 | 199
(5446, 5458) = 0.4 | 195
